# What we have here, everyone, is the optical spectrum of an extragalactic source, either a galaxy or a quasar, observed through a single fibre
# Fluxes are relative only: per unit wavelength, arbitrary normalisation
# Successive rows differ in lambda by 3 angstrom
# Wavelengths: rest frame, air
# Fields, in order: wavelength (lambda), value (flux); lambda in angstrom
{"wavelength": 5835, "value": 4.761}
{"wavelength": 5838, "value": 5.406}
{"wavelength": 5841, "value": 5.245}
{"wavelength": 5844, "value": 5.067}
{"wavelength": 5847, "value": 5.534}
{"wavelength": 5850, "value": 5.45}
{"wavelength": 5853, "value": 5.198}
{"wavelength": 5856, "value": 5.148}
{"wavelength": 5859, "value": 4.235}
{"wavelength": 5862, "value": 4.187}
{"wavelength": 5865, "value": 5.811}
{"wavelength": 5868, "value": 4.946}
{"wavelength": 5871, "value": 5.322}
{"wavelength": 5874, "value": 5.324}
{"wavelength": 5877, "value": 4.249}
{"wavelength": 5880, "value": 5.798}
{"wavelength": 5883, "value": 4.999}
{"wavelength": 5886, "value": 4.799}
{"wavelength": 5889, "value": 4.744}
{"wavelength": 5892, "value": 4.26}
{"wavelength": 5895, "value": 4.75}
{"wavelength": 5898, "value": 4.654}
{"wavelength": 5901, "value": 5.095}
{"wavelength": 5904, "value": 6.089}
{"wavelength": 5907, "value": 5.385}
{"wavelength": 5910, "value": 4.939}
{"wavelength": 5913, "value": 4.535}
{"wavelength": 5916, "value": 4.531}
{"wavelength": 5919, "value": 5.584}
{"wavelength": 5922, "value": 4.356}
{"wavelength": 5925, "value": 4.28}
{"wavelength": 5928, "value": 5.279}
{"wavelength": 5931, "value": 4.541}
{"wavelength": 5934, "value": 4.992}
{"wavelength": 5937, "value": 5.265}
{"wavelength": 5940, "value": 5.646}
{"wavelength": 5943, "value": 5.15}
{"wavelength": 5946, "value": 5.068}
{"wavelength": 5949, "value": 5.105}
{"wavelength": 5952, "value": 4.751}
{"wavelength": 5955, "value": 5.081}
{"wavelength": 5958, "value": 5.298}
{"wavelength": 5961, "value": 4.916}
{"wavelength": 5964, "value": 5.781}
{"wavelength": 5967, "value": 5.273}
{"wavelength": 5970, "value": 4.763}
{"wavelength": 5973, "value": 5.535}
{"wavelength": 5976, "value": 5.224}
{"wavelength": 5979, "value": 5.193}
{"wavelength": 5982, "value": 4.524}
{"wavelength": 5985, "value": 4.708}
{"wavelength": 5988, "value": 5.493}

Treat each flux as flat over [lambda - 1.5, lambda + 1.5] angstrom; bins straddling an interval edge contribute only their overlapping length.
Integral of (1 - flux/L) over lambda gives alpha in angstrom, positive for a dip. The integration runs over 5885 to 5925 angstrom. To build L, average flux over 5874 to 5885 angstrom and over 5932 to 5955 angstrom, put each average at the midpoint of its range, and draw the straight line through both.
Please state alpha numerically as 1.6 angstrom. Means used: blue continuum 5.05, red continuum 5.12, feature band 4.88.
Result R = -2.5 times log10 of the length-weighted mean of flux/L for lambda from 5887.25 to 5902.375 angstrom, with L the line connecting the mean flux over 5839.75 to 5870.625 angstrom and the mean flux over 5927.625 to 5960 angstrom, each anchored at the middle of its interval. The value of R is 0.09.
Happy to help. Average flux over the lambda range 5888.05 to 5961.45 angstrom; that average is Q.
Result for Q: 4.97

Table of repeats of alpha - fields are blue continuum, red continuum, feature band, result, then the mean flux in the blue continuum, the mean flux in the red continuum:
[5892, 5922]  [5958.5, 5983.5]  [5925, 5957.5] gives 0.1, 4.99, 5.16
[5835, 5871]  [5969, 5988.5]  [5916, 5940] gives 0.7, 5.11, 5.05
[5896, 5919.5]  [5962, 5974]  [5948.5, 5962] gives 0.6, 5.07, 5.31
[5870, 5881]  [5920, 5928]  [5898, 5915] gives -1.3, 5.14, 4.58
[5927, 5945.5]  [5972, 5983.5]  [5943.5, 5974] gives -0.2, 5.14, 5.1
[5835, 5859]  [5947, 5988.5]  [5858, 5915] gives 2.3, 5.19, 5.11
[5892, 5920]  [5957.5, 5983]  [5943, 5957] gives 0.3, 5.01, 5.17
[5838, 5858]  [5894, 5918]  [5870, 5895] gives 1.0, 5.26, 5.01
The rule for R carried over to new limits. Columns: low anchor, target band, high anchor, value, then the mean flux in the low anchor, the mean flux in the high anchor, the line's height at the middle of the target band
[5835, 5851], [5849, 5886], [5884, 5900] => -0.02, 5.28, 4.67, 4.97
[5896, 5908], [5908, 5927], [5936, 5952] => 0.11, 5.28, 5.2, 5.25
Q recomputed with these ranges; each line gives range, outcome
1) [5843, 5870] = 5.07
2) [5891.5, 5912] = 5.05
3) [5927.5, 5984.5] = 5.12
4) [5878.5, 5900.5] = 4.87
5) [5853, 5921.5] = 4.97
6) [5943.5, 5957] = 5.02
